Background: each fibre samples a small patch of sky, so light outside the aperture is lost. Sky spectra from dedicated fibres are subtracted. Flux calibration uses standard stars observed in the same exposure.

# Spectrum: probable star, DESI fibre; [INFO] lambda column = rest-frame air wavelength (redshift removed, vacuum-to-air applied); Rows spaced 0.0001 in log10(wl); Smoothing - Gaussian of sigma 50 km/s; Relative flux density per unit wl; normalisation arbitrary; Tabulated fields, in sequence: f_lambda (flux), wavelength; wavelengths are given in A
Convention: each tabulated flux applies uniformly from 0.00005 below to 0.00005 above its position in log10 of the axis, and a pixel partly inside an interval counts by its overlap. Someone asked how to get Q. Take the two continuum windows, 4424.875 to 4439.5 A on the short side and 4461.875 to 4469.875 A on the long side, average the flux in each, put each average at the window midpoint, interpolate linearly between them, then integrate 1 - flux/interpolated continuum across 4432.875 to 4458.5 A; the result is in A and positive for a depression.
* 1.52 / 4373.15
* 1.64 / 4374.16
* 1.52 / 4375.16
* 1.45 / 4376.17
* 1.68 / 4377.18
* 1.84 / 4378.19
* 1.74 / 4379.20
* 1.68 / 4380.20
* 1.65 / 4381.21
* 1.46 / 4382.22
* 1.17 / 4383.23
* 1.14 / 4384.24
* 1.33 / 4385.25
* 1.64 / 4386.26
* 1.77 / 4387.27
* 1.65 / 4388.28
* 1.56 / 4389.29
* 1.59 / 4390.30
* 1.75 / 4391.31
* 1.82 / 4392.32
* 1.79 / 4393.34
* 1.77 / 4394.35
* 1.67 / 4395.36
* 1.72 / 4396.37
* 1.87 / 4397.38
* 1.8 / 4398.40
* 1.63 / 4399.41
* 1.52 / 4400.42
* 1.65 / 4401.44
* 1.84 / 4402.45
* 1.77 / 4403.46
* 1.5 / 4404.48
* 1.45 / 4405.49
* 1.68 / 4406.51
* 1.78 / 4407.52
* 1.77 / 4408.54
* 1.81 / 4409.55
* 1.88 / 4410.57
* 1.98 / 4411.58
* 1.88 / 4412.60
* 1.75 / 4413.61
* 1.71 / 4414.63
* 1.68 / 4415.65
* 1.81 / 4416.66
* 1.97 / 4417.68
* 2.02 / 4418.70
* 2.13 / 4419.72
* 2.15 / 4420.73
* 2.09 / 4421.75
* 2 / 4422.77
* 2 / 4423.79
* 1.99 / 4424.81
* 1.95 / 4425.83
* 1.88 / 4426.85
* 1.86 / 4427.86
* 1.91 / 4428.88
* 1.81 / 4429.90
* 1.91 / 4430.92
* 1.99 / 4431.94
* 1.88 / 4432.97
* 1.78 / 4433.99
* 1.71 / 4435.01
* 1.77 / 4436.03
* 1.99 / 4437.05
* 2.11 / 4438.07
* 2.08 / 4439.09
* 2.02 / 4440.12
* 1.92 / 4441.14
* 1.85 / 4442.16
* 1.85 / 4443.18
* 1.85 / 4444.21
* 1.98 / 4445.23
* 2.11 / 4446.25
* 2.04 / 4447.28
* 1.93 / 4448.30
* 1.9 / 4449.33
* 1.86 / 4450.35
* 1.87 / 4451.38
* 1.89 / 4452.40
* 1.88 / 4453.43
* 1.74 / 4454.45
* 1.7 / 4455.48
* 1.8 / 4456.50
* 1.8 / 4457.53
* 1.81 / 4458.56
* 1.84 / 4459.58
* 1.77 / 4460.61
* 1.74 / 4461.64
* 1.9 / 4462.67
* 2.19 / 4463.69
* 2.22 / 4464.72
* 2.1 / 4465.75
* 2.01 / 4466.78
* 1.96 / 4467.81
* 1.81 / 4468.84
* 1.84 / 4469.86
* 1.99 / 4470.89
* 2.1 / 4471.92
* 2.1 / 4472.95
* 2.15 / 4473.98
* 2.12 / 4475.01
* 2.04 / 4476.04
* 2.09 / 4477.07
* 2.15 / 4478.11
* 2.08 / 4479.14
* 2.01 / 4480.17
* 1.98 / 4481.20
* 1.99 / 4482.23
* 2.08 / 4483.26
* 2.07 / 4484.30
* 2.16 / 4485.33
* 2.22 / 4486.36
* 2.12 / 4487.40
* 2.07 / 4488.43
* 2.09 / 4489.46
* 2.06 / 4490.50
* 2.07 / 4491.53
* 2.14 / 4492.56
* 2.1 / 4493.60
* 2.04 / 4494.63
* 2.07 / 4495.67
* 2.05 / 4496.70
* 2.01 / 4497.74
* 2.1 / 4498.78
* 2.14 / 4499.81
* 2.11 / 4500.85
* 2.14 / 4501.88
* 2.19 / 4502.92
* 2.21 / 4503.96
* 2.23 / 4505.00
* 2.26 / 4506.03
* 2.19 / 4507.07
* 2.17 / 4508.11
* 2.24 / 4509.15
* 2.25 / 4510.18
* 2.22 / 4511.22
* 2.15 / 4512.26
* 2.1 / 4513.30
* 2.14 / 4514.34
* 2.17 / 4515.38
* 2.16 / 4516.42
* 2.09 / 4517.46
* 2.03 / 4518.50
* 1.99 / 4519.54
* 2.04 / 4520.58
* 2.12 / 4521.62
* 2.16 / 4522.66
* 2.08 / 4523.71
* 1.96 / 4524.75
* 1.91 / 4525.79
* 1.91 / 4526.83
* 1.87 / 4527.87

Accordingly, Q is 0.7 A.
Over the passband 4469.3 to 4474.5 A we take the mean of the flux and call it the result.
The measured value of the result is 2.04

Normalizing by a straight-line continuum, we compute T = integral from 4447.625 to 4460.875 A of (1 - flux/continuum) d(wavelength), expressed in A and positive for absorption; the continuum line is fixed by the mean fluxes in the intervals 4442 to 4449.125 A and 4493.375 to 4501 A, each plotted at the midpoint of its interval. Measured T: 0.9 A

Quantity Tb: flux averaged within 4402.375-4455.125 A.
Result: 1.88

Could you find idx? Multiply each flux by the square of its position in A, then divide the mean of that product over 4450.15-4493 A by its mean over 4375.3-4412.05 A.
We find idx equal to 1.24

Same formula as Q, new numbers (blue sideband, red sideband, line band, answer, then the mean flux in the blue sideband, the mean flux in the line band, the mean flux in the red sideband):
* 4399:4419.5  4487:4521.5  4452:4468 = 0.5 A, 1.76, 1.9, 2.13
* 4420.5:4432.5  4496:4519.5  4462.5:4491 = 0.2 A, 1.96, 2.06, 2.15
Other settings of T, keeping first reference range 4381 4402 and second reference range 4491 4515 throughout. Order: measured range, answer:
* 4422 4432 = -0.8 A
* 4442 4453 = -0.2 A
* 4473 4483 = -0.2 A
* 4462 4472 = -0.2 A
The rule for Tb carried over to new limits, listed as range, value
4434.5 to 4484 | 1.95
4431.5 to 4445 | 1.91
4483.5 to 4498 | 2.09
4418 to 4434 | 1.96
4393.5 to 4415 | 1.74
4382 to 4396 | 1.58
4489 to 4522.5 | 2.13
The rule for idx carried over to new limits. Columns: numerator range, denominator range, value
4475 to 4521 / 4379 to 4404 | 1.35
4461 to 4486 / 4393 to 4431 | 1.15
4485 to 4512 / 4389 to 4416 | 1.29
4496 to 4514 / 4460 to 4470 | 1.12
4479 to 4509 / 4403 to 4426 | 1.18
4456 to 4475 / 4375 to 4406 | 1.24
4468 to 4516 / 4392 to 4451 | 1.17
